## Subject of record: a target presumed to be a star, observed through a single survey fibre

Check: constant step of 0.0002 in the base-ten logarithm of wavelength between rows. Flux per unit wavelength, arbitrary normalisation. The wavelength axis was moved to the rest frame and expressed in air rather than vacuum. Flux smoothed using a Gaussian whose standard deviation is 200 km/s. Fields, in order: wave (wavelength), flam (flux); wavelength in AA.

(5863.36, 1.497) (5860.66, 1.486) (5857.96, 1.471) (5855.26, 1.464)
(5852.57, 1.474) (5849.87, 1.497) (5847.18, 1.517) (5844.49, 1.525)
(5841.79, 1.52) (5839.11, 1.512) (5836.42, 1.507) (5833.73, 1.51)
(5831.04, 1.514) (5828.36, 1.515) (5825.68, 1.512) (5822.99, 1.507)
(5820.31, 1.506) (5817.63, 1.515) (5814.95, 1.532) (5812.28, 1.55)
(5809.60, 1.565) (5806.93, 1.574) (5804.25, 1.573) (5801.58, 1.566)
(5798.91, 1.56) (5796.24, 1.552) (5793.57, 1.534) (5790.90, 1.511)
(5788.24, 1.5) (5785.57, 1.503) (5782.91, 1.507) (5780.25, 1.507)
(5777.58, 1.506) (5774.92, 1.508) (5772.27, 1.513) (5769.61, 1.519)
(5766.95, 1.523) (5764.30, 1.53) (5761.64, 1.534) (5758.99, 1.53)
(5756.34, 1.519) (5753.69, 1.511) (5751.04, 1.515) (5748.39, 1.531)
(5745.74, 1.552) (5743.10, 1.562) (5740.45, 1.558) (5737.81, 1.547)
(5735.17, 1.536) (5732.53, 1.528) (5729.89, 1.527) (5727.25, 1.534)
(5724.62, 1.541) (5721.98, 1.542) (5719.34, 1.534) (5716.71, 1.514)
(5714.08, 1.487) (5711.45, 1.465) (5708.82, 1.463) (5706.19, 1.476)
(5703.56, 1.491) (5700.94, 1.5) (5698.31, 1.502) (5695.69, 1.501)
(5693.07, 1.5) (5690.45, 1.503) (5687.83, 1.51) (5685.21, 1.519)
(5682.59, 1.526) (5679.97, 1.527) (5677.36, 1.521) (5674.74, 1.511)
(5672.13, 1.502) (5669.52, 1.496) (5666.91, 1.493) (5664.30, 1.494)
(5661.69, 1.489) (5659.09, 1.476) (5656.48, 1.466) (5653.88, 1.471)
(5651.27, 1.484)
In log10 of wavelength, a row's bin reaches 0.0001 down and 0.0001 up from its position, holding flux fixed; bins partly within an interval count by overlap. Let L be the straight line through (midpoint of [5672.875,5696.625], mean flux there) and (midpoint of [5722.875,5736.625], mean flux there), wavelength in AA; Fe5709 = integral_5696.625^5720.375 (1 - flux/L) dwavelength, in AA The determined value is 0.50 AA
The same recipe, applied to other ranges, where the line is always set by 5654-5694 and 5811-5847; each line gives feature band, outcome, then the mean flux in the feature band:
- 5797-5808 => -0.4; 1.57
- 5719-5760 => -0.7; 1.54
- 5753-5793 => -0.1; 1.52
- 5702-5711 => 0.2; 1.48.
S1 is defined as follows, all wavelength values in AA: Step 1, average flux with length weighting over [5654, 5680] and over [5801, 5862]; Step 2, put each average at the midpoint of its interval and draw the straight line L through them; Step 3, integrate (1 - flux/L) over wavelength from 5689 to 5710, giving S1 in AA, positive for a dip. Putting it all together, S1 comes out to 0.1 AA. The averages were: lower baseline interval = 1.5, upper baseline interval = 1.52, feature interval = 1.49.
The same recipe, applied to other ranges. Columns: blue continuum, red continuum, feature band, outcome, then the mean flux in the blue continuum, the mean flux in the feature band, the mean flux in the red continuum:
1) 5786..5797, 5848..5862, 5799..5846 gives -0.93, 1.52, 1.53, 1.48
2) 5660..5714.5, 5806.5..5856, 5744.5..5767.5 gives -0.31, 1.5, 1.53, 1.52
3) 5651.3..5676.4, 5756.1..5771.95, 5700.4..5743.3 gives -0.21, 1.49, 1.52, 1.53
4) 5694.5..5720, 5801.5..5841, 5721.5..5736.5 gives -0.35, 1.49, 1.53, 1.53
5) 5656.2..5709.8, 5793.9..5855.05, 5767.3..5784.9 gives 0.08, 1.5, 1.51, 1.53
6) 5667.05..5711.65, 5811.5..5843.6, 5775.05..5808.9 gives -0.45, 1.5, 1.53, 1.52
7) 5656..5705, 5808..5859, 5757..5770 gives -0.17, 1.5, 1.53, 1.51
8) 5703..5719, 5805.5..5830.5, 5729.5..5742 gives -0.37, 1.49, 1.54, 1.53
